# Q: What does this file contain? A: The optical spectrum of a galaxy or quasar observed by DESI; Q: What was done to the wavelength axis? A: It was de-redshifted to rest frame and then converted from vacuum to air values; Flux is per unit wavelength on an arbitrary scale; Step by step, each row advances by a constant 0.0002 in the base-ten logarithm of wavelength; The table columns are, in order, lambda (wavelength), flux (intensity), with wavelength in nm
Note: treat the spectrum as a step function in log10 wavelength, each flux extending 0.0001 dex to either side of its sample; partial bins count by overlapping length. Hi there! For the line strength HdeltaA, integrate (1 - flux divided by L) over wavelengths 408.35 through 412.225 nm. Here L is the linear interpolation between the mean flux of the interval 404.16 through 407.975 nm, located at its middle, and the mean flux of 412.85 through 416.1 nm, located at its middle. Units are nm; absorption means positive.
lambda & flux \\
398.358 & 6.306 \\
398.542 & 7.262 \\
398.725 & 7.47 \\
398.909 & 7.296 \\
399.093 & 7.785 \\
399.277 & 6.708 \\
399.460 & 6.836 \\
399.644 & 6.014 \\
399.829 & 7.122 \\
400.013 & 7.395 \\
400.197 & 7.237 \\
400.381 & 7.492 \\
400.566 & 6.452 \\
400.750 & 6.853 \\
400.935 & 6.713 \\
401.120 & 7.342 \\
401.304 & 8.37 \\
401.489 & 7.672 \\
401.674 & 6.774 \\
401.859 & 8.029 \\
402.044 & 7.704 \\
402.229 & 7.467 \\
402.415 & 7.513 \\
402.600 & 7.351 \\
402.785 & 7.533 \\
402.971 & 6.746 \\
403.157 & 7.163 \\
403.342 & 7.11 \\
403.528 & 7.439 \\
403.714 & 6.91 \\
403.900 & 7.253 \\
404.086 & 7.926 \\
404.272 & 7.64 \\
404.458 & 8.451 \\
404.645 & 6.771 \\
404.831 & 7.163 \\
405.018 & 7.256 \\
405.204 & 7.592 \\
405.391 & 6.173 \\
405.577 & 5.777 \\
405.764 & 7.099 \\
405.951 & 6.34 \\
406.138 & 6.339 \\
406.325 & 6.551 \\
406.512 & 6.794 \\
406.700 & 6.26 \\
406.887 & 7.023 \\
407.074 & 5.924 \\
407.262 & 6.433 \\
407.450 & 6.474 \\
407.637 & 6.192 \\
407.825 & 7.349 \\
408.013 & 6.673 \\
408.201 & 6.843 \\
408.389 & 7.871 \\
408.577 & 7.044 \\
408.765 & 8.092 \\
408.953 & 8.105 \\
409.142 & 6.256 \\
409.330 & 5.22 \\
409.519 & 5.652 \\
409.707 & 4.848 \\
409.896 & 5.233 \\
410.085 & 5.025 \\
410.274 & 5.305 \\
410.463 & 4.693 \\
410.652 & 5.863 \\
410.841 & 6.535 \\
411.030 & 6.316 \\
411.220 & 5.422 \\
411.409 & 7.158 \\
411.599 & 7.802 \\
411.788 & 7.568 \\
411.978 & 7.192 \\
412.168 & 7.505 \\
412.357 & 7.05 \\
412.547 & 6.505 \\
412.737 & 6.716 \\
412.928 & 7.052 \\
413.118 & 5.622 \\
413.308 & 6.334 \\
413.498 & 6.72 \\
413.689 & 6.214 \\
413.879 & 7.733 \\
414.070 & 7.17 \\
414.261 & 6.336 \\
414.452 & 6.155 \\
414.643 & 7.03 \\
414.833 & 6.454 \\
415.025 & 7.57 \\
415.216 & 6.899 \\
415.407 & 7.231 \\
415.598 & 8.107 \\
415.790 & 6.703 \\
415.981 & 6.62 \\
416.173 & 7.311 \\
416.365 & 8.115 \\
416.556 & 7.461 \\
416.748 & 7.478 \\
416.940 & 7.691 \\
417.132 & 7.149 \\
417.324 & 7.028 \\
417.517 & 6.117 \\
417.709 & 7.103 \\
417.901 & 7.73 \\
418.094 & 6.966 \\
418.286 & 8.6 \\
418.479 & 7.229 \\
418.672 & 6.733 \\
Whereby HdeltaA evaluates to 0.24 nm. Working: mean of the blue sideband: 6.78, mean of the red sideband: 6.82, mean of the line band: 6.38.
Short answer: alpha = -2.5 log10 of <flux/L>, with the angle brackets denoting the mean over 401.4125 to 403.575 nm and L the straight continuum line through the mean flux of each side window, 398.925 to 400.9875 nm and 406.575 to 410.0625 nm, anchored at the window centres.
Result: -0.082 mag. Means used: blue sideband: 6.98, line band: 7.37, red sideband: 6.5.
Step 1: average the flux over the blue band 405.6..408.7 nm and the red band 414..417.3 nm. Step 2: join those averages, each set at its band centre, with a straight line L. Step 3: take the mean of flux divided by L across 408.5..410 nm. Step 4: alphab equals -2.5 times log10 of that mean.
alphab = 0.085 mag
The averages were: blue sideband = 6.69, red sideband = 7.14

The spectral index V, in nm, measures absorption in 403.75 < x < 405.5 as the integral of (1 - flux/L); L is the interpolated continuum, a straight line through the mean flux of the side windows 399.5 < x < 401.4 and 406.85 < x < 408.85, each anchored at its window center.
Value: -0.09 nm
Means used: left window 7.09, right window 6.89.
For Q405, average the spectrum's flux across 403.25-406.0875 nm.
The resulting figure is 7.11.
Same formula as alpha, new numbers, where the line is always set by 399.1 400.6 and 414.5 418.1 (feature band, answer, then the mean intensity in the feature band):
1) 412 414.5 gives 0.07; 6.72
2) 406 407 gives 0.08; 6.57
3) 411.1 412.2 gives 0.01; 7.06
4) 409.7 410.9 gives 0.31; 5.36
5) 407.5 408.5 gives 0.02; 6.97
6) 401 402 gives -0.09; 7.62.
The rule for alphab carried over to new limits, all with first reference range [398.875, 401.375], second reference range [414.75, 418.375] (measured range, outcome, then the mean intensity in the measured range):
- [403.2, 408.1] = 0.043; 6.88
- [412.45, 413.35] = 0.126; 6.45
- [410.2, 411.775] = 0.161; 6.22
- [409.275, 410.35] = 0.352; 5.21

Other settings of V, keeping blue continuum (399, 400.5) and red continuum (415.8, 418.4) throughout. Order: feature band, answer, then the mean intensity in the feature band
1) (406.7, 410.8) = 0.51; 6.29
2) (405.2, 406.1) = 0.08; 6.48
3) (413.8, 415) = 0.07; 6.84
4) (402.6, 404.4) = -0.05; 7.33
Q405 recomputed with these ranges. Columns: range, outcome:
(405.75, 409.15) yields 6.83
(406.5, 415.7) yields 6.6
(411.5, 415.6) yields 6.93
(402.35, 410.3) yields 6.77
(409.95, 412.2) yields 6.31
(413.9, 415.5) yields 6.89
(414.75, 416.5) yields 7.23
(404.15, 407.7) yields 6.76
